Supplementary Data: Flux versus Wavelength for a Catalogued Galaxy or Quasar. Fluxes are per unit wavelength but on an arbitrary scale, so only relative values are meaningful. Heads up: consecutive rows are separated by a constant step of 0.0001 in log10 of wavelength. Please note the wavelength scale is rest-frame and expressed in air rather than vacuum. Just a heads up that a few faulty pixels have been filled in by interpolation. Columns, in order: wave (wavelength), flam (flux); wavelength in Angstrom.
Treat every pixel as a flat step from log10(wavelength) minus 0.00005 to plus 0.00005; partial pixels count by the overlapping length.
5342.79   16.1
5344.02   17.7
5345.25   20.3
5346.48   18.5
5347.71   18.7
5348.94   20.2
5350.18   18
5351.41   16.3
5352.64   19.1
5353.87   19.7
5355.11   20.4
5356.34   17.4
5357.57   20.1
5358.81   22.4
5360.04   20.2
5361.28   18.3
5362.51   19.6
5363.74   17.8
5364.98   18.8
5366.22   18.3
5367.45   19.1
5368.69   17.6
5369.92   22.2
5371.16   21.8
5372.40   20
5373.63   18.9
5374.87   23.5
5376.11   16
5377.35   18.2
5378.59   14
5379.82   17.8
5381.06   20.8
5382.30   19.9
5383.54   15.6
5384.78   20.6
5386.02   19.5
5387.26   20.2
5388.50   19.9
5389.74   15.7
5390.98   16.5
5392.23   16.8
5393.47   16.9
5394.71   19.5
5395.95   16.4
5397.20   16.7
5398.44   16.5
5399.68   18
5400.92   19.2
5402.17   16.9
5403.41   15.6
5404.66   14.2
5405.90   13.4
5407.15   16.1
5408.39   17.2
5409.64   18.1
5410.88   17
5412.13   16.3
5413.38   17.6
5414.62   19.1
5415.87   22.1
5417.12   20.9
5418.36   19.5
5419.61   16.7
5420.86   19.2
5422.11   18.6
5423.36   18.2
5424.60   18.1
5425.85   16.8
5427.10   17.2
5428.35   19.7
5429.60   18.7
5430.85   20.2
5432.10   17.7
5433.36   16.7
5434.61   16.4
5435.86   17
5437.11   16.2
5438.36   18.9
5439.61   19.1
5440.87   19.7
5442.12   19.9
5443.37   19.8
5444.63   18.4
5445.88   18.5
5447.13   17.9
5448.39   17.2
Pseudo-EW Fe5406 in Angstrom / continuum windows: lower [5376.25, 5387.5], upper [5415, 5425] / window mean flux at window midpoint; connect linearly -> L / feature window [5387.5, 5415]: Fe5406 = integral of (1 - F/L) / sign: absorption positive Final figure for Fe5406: 2.6 Angstrom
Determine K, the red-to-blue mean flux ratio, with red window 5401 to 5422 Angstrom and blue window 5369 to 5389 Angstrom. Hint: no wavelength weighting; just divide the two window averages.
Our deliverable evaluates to 0.9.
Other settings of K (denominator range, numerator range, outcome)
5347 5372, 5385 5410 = 0.89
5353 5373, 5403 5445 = 0.92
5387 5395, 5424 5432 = 1.04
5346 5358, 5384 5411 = 0.92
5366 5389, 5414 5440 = 0.96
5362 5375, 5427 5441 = 0.92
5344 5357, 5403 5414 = 0.86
